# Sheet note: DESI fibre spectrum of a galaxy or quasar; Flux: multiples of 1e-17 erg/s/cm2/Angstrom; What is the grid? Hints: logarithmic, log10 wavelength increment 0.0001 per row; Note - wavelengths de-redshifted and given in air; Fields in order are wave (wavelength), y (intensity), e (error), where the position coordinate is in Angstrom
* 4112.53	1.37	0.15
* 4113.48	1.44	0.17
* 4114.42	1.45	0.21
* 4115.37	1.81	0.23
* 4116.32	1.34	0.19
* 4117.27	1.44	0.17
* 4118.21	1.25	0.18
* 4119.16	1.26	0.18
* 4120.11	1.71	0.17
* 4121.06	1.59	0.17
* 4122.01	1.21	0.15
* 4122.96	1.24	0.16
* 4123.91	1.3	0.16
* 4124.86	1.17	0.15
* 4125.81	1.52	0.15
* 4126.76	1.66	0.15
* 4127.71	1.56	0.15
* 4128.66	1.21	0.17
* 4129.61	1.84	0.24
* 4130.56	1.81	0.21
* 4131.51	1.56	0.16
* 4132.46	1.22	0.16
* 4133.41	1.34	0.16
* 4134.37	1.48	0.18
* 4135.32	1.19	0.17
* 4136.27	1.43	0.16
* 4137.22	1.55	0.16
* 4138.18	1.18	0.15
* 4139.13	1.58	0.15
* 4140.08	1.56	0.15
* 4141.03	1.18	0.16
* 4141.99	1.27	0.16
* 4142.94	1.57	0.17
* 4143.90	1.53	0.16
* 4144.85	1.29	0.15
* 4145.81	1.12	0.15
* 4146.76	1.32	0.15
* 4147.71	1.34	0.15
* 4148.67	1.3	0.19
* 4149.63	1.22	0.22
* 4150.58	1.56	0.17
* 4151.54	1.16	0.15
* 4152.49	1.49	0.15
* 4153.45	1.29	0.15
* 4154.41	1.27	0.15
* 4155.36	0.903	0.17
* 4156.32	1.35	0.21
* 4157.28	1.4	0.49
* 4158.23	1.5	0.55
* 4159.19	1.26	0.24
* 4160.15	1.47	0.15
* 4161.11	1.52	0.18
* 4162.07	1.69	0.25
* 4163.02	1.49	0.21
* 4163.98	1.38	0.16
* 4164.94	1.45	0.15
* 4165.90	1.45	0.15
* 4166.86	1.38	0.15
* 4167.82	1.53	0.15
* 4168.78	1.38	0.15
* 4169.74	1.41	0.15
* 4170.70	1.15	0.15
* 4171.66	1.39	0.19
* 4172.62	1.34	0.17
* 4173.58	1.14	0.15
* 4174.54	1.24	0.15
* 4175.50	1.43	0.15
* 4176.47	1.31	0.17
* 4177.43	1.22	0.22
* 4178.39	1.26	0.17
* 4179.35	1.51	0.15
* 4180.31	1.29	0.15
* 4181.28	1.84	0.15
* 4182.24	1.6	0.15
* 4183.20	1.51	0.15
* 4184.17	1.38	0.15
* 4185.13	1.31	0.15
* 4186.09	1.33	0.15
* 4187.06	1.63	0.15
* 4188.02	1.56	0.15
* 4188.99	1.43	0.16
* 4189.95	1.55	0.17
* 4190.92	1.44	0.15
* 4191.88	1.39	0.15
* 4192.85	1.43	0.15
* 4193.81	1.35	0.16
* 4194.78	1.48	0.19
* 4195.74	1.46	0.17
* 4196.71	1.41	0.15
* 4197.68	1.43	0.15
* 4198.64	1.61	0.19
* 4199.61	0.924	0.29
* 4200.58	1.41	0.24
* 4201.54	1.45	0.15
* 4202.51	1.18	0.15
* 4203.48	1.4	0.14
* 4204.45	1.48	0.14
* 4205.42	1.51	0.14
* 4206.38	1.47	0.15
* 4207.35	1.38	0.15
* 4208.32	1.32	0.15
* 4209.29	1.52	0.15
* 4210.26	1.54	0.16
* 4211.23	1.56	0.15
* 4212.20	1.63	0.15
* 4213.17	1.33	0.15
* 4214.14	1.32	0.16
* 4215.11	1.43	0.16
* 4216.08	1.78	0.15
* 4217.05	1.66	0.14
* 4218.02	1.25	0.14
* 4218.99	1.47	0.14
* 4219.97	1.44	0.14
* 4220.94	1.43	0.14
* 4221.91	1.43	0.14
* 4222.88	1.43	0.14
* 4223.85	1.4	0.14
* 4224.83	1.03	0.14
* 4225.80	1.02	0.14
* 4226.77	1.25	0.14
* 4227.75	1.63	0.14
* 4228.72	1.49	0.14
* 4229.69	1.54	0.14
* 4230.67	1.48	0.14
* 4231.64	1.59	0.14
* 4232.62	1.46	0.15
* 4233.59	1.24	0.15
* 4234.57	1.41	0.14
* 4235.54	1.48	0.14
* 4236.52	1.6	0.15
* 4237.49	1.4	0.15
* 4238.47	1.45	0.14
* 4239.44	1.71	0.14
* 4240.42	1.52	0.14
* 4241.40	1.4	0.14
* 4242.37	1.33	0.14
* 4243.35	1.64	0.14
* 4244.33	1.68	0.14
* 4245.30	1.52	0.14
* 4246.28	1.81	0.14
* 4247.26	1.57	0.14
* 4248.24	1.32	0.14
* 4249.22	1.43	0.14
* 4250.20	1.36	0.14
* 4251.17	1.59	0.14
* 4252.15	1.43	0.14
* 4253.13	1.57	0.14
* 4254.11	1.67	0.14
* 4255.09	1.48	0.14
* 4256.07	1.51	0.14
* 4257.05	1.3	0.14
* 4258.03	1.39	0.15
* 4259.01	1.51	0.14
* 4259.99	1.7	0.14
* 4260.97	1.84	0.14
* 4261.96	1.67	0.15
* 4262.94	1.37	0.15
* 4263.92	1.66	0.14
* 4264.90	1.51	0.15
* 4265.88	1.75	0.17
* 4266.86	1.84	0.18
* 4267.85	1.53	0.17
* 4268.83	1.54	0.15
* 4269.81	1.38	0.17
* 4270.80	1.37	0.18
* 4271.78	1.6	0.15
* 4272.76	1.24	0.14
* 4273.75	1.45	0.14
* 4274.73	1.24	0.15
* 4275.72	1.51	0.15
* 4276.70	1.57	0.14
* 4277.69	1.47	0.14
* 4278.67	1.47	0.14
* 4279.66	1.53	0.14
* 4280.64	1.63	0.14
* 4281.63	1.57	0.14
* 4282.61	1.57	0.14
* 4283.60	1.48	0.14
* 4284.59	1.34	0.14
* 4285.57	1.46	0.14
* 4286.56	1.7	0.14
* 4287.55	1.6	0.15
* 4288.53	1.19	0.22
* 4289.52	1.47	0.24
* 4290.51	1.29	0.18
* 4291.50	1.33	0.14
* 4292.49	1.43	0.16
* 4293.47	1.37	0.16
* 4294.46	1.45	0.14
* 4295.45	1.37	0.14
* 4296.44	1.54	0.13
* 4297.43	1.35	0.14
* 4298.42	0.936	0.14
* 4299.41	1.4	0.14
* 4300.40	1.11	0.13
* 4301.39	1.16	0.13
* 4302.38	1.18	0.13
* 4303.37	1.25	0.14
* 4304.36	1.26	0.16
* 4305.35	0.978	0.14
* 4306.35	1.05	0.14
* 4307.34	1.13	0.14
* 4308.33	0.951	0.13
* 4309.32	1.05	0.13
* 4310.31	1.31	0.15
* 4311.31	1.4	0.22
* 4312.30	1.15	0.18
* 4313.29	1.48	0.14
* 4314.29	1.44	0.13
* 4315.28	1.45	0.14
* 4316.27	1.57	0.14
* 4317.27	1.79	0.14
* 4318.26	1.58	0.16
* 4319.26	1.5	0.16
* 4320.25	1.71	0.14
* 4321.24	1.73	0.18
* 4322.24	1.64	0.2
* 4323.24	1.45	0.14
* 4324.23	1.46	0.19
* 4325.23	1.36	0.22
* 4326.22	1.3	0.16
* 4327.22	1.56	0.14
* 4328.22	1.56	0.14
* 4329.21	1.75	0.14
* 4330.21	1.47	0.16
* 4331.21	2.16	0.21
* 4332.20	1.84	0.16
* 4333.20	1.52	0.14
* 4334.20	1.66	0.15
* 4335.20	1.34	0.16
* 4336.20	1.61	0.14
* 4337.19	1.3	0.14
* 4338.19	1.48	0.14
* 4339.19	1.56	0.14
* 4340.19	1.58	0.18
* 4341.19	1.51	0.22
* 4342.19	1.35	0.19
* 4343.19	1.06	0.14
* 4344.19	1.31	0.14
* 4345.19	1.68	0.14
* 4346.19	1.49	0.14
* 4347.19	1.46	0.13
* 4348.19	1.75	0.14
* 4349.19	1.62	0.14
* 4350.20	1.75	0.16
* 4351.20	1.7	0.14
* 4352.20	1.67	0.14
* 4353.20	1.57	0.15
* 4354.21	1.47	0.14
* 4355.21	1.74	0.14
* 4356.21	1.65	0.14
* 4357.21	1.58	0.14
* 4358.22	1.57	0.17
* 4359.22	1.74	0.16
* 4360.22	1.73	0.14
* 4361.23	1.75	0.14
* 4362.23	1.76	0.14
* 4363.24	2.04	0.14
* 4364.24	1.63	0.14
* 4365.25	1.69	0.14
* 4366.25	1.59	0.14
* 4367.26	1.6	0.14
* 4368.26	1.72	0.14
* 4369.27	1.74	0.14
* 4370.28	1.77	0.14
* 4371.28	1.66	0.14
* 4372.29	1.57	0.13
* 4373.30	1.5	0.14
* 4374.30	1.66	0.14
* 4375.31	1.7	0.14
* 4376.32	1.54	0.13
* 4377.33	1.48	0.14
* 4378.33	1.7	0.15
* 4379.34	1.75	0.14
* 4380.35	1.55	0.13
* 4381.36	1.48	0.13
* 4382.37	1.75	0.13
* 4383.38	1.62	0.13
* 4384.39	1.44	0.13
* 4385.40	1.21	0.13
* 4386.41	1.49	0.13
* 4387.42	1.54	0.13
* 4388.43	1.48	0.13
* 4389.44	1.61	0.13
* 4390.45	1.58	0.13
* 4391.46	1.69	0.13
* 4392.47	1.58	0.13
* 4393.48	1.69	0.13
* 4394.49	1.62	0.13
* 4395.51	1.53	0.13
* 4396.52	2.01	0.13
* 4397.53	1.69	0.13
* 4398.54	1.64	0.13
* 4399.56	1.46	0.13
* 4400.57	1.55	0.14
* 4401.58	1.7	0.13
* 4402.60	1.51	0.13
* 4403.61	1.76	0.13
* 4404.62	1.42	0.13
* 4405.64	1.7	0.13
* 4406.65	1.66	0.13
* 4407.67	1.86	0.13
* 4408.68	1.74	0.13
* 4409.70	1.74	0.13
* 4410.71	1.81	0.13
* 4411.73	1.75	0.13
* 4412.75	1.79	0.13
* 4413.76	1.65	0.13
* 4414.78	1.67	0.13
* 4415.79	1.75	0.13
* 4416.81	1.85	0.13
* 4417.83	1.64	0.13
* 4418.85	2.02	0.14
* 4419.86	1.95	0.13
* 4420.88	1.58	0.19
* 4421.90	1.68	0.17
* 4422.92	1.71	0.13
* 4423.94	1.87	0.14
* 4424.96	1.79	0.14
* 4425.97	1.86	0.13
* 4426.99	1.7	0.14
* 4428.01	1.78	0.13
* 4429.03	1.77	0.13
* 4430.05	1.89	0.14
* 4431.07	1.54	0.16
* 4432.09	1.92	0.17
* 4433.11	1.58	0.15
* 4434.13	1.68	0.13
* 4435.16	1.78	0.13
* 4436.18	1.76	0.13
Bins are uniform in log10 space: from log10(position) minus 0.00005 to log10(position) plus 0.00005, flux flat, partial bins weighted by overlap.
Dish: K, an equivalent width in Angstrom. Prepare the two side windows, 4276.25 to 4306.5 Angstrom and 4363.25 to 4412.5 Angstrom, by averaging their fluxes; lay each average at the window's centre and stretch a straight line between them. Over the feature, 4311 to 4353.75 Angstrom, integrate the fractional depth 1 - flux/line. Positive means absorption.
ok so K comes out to -1.7 Angstrom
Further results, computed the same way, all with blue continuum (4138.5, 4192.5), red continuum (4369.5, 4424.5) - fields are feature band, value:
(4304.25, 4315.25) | 2.5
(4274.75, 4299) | 1.4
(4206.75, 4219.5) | -0.3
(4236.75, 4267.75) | -1.2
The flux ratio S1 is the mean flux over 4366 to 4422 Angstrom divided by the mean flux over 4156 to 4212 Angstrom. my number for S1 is 1.16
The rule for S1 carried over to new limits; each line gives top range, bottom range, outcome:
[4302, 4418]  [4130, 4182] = 1.14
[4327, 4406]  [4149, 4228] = 1.15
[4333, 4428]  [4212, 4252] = 1.12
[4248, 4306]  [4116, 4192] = 1.03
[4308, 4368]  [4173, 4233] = 1.09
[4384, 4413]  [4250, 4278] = 1.07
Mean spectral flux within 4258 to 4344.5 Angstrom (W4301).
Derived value 1.45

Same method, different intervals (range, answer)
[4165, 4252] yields 1.43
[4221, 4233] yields 1.4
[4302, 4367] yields 1.52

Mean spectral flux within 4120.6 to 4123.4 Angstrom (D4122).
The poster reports 1.35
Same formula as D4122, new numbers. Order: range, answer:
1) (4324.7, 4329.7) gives 1.51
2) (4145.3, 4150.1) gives 1.26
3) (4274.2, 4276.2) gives 1.37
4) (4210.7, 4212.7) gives 1.59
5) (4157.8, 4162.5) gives 1.48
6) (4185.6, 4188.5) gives 1.51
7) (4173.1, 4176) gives 1.27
